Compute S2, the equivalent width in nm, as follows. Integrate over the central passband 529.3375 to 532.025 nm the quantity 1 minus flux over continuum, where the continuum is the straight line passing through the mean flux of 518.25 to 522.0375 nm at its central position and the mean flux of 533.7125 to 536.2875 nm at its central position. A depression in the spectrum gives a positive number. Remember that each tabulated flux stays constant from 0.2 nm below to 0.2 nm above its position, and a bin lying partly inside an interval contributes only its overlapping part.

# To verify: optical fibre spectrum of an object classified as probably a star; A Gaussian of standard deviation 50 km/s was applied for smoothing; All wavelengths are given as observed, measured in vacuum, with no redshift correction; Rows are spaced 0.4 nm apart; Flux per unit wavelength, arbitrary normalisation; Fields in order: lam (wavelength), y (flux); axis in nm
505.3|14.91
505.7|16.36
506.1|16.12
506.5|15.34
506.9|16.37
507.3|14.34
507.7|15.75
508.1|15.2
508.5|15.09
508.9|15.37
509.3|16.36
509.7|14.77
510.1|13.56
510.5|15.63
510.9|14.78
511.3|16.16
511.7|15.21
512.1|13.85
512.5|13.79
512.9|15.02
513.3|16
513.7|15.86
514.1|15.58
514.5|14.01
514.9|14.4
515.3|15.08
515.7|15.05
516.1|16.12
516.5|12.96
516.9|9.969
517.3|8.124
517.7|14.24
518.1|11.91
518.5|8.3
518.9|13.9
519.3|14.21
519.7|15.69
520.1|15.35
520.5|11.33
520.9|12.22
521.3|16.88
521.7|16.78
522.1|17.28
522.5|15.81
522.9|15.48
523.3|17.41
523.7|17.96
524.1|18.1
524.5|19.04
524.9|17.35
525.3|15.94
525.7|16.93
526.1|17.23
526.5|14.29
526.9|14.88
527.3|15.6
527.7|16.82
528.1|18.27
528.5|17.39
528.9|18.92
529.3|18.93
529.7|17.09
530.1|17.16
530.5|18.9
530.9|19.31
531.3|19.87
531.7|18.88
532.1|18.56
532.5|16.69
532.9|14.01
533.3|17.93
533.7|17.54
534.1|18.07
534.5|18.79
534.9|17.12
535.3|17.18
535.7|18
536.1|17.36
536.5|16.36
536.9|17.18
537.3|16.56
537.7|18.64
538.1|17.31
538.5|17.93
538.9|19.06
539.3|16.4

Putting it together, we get -0.31 nm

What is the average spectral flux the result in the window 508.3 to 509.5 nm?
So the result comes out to 15.6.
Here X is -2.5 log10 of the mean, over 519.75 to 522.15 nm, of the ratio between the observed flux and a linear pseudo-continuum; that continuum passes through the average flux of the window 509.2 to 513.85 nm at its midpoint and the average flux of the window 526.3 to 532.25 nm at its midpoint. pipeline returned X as 0.108 mag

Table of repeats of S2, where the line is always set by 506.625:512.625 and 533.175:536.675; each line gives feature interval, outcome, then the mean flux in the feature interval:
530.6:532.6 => -0.17 nm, 18.8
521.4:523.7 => -0.04 nm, 16.7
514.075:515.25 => 0.08 nm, 14.6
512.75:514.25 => -0.01 nm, 15.6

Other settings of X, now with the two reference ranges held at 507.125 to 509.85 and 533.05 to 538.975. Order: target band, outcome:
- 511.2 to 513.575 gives 0.04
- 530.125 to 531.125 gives -0.10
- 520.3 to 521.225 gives 0.29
